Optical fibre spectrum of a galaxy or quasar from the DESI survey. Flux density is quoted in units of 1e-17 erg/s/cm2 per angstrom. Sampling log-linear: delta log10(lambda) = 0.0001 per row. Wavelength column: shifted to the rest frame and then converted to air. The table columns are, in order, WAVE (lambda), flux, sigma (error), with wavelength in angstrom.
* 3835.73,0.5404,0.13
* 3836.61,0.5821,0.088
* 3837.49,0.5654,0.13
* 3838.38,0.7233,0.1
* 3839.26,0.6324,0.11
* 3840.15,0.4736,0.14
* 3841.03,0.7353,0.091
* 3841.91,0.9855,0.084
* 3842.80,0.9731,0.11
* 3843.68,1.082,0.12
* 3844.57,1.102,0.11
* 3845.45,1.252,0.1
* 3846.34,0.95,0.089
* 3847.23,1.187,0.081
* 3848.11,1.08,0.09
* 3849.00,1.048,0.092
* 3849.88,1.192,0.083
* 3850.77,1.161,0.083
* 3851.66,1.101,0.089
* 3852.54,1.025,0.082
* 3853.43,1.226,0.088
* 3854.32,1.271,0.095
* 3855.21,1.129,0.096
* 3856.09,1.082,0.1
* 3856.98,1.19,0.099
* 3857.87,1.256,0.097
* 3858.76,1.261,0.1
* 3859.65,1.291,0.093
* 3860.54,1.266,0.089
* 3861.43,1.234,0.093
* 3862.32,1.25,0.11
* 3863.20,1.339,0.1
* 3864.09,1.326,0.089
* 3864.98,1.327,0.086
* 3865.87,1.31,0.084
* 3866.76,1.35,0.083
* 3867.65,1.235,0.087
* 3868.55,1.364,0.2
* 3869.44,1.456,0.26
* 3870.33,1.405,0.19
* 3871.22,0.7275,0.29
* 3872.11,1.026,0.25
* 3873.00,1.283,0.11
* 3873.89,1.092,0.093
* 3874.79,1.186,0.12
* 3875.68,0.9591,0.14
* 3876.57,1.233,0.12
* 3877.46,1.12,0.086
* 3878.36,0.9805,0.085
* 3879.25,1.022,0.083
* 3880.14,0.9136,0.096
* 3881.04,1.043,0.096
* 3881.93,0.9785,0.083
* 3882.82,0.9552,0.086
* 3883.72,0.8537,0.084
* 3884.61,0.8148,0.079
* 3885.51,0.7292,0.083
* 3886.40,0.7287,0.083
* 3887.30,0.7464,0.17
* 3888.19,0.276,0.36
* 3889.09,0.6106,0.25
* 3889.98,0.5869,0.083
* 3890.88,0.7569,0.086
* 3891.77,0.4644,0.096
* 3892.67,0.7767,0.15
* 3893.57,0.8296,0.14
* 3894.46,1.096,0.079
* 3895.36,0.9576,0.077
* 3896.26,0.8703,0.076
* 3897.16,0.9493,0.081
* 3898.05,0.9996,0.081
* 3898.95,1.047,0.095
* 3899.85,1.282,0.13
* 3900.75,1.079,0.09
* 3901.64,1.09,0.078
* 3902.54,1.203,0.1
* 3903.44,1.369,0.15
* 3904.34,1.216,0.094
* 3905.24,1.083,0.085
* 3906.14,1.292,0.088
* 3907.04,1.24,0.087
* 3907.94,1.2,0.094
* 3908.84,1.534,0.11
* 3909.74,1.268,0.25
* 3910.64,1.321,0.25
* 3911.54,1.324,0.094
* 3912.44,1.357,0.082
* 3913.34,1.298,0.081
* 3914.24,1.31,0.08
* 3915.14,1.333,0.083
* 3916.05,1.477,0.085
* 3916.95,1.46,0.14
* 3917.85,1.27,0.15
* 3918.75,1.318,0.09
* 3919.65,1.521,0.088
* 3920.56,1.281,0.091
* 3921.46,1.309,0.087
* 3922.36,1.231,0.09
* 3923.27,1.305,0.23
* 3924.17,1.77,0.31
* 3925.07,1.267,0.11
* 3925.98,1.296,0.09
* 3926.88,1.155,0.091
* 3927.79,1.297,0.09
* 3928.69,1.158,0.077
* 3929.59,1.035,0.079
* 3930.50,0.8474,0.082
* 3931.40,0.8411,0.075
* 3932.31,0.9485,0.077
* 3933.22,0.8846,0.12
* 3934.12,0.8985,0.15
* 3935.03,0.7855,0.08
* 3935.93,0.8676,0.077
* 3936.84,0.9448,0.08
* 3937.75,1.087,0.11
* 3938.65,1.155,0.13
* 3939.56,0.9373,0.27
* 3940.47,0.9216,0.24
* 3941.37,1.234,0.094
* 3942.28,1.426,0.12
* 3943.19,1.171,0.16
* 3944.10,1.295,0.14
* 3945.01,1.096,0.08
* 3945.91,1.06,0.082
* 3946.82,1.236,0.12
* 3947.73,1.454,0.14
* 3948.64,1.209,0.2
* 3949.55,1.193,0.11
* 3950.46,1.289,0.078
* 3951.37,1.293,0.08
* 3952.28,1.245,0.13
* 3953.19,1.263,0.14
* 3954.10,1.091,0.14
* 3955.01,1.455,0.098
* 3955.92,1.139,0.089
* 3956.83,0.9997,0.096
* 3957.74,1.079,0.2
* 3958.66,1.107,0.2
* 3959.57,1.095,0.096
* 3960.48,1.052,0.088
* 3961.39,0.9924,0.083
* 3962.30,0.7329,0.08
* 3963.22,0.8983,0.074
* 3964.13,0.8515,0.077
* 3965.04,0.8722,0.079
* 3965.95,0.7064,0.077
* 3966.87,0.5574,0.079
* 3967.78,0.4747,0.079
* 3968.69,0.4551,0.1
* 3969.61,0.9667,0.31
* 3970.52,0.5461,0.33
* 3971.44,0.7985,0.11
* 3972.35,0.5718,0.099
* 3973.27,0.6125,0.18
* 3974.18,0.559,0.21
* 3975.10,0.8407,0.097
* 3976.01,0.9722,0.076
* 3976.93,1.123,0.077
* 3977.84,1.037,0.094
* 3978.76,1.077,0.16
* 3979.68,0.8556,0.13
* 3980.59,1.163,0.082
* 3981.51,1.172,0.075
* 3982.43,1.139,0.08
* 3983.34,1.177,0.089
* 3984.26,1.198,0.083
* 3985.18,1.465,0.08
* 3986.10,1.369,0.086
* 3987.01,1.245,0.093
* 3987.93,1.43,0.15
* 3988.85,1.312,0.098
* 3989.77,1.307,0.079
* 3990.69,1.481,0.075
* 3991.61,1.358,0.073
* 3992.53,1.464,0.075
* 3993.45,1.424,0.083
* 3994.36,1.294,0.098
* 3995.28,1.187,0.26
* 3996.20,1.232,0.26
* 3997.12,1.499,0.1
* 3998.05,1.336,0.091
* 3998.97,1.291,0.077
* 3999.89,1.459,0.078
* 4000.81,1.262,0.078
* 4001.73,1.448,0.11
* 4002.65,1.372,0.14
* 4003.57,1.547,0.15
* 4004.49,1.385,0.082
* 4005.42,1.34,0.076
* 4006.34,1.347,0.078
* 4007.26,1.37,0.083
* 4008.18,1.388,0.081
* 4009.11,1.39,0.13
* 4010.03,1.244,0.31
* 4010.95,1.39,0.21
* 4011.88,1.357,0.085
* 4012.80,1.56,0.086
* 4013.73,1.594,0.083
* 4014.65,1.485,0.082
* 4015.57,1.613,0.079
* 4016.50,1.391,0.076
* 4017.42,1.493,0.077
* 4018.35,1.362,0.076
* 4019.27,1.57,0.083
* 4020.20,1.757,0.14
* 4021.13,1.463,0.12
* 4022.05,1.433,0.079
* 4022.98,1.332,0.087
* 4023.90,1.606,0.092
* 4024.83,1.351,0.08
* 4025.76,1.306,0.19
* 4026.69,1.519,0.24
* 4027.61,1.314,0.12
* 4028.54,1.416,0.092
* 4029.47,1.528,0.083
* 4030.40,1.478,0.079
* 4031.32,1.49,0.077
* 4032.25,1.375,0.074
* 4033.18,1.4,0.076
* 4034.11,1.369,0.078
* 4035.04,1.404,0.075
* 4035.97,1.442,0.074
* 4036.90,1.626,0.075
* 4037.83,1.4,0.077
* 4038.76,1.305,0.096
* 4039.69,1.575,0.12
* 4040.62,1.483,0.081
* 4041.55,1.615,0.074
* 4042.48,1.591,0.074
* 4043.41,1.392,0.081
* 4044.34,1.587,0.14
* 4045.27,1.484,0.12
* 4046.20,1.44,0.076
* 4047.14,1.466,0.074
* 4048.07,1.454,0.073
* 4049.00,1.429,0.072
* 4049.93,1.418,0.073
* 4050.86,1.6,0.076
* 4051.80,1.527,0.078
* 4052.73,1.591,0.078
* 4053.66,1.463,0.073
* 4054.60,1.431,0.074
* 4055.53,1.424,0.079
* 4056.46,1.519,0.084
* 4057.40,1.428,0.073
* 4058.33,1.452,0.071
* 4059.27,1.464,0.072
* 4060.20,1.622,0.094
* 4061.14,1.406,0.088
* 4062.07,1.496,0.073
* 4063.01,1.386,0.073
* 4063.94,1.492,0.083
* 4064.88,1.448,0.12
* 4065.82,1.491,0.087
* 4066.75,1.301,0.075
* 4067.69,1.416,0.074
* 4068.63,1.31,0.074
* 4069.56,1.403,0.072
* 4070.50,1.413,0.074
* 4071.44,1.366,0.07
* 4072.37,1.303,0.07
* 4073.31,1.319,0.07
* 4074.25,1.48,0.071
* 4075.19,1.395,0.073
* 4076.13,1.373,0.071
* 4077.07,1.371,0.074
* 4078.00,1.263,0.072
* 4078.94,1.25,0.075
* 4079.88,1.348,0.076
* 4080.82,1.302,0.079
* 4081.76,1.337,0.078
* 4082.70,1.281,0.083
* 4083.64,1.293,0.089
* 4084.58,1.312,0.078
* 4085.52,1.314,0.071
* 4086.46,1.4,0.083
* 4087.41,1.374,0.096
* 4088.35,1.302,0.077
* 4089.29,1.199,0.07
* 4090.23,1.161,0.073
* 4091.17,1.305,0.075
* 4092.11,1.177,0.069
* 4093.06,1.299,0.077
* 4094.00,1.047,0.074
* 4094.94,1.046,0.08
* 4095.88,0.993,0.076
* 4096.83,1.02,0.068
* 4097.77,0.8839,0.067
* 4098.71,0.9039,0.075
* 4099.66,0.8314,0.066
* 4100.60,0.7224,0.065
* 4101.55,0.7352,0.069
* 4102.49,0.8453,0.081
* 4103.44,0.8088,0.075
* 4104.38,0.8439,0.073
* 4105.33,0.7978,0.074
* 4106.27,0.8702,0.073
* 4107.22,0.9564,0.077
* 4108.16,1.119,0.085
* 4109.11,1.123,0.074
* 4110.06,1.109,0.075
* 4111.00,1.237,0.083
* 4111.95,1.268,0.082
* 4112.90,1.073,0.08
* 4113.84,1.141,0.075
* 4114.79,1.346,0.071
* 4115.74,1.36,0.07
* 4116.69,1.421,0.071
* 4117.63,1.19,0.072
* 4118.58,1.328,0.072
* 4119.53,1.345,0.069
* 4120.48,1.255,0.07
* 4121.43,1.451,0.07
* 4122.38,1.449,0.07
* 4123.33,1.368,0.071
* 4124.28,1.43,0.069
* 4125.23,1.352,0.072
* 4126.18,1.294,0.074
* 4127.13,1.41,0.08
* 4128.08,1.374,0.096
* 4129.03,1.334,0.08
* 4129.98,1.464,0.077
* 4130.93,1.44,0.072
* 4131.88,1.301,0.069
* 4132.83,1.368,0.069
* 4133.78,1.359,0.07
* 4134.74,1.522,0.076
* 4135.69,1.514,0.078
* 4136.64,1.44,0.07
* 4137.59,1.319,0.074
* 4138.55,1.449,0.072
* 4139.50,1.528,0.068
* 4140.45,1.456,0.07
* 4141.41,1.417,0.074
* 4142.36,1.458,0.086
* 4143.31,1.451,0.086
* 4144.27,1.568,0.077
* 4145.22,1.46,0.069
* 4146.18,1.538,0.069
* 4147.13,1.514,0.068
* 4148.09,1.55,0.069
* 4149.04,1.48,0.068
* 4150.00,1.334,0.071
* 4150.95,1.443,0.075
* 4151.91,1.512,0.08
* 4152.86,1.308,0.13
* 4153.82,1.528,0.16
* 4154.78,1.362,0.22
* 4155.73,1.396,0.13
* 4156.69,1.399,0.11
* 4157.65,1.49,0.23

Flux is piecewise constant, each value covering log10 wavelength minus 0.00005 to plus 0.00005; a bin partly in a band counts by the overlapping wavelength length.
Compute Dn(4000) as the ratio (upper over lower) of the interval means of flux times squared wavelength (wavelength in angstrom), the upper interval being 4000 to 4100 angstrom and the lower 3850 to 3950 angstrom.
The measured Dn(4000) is 1.3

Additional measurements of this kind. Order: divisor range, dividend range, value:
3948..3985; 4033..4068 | 1.57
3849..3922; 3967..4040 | 1.21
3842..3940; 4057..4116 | 1.21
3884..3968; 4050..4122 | 1.25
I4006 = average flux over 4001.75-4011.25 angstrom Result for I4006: 1.38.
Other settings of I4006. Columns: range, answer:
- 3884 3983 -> 1.05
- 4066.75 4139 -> 1.24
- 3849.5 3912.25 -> 1.09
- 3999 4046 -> 1.45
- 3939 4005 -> 1.12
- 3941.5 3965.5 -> 1.14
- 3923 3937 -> 1.08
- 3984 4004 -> 1.36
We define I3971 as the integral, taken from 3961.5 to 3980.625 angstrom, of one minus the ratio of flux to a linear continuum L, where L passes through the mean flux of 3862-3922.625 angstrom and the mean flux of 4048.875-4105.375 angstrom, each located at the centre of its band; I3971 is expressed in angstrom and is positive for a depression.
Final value 6.4 angstrom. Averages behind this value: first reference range 1.11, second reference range 1.28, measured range 0.79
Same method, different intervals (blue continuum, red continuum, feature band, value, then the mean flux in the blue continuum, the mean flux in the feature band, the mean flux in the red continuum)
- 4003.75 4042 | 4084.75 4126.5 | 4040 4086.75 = -4.4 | 1.45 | 1.42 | 1.15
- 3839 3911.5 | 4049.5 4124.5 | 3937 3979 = 5.1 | 1.07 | 1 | 1.27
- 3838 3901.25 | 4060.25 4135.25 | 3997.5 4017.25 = -4.2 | 1.03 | 1.41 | 1.25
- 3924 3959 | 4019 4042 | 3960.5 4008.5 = 6.9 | 1.13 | 1.11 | 1.46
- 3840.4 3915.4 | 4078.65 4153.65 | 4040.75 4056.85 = -3.7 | 1.09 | 1.5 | 1.27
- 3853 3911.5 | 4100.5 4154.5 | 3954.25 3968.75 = 2.9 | 1.08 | 0.92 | 1.3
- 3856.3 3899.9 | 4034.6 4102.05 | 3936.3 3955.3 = -0.7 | 1.03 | 1.19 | 1.34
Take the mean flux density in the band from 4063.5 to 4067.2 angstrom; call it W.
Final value 1.43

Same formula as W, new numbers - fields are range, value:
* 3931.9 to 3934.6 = 0.908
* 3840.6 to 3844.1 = 0.945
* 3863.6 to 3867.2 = 1.33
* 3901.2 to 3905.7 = 1.19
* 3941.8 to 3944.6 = 1.29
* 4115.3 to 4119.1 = 1.33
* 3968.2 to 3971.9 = 0.689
